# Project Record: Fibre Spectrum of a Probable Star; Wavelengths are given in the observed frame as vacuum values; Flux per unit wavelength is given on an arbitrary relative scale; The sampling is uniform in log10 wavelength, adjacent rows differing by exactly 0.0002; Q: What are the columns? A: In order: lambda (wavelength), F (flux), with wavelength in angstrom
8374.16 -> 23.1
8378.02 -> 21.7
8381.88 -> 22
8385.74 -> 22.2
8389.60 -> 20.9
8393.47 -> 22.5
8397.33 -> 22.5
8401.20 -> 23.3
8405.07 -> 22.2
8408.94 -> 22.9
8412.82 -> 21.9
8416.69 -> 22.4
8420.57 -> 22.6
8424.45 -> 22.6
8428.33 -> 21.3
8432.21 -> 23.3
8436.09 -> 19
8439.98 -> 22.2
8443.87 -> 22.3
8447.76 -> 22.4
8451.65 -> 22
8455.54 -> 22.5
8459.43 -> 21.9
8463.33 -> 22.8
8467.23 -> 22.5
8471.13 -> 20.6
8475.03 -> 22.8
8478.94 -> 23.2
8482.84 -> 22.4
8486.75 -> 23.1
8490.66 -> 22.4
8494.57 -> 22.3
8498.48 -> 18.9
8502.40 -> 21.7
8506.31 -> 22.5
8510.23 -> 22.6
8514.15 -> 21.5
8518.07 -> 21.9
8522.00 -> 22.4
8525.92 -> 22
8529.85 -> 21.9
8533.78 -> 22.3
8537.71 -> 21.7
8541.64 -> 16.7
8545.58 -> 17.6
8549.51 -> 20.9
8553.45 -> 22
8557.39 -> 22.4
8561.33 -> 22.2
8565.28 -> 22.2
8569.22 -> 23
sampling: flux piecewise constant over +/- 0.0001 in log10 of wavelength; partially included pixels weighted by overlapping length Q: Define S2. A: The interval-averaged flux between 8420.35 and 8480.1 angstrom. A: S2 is 22.1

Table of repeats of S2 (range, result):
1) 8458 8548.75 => 21.6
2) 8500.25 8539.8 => 22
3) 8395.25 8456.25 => 22.2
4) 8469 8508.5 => 22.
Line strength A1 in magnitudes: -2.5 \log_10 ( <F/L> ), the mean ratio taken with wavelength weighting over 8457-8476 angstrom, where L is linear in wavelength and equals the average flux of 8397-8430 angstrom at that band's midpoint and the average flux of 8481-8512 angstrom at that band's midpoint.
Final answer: 0.00 mag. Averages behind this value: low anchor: 22.4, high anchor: 22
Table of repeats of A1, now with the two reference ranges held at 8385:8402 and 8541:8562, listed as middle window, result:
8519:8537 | -0.072 mag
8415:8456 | -0.015 mag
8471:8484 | -0.060 mag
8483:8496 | -0.072 mag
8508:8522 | -0.062 mag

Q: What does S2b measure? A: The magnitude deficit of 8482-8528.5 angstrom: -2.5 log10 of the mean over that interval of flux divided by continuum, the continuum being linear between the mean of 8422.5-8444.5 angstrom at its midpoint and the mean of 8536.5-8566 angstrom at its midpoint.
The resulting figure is -0.05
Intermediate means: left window 21.8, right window 20.6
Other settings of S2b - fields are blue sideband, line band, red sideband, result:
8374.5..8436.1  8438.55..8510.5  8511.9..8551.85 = -0.03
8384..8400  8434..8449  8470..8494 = 0.04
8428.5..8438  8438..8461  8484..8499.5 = -0.04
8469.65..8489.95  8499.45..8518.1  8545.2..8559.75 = 0.00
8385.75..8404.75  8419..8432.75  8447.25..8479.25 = 0.00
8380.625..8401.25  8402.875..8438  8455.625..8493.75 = 0.01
